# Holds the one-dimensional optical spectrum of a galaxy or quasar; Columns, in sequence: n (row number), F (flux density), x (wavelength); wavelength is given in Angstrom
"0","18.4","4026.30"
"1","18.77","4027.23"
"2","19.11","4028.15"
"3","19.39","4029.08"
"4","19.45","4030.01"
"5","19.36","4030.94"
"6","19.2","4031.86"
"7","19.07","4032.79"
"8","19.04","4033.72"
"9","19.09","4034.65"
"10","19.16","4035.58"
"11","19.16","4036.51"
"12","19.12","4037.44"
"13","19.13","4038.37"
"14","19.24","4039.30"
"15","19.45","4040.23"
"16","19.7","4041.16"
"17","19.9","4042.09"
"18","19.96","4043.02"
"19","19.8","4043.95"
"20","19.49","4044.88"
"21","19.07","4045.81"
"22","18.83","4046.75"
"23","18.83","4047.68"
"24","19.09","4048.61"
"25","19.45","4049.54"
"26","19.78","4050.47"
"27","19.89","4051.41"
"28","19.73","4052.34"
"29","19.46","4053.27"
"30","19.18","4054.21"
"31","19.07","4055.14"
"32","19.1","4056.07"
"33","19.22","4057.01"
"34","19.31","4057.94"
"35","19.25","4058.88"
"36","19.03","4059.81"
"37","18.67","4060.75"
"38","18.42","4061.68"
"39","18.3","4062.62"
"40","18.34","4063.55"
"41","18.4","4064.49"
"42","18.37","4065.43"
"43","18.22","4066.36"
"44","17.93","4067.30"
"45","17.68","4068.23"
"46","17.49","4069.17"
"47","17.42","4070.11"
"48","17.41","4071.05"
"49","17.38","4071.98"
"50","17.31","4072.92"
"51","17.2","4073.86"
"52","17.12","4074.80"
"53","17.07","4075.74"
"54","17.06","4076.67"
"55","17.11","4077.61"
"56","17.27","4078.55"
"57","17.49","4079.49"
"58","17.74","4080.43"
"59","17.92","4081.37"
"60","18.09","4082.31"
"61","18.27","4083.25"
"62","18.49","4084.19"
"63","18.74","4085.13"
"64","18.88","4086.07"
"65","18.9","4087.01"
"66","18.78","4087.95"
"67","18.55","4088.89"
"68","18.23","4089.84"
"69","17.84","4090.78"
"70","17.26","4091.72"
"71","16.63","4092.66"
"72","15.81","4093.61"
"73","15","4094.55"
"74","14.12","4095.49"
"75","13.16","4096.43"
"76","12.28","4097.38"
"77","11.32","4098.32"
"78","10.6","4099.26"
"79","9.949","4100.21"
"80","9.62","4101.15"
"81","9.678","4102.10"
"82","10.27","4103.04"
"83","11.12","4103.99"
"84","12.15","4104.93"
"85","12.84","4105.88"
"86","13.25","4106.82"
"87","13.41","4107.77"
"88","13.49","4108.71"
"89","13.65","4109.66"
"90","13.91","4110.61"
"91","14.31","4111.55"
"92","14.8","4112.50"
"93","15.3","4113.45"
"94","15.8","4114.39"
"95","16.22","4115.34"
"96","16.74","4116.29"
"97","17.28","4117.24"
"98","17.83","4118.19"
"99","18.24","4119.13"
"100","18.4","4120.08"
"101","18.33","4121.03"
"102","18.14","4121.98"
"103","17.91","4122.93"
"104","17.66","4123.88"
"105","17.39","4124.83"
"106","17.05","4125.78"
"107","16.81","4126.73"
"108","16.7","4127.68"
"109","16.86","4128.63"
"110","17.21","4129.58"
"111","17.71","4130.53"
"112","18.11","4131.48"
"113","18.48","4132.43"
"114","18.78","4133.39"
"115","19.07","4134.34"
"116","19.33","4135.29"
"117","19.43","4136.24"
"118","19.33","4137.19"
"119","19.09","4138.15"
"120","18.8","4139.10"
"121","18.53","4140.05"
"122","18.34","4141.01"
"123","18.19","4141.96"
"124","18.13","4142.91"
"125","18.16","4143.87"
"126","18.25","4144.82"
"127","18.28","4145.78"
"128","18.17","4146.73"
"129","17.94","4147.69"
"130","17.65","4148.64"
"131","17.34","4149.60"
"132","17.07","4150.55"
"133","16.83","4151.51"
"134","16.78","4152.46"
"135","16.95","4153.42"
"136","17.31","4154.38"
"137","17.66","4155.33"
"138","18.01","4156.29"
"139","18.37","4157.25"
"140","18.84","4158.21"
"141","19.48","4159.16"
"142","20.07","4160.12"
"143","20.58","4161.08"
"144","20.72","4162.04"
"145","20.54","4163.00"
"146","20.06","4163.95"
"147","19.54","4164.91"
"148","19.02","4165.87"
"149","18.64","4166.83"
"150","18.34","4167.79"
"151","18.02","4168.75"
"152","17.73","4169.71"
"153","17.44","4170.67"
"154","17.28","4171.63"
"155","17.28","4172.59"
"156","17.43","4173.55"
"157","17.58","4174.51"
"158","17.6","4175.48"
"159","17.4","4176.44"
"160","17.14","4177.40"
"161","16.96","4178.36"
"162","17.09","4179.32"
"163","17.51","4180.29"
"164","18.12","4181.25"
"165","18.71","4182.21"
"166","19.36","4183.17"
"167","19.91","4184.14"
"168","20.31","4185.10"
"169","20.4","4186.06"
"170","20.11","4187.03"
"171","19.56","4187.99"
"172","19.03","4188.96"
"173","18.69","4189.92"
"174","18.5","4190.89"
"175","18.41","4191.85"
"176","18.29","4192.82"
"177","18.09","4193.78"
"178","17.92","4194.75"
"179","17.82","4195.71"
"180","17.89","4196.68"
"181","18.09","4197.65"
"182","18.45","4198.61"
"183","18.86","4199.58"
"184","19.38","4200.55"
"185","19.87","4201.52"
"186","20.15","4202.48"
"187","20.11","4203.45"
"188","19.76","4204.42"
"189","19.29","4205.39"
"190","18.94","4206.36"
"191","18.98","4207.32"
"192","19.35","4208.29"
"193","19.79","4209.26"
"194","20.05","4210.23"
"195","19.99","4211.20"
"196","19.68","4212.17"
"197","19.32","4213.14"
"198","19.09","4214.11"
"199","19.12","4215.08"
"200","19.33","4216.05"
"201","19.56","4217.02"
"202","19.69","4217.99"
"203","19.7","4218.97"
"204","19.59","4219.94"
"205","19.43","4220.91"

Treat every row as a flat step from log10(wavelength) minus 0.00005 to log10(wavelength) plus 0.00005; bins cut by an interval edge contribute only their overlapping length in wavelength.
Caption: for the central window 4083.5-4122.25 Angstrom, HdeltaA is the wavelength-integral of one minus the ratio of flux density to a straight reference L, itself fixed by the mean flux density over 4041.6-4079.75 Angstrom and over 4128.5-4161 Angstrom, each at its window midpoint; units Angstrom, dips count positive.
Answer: 6.9 Angstrom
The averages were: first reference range 18.5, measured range 15.1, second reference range 18.2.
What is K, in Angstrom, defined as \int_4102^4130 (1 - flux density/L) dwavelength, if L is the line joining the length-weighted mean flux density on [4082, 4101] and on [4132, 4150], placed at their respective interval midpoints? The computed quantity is 2.82 Angstrom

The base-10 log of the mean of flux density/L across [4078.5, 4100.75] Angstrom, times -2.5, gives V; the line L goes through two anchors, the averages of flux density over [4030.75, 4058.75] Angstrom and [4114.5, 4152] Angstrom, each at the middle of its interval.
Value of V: 0.15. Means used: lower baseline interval 19.3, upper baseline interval 17.9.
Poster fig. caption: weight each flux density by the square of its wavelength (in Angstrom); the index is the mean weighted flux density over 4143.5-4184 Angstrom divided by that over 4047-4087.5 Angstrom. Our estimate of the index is 1.04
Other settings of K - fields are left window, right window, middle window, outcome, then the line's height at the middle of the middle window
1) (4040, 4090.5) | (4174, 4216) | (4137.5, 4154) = 0.71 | 18.7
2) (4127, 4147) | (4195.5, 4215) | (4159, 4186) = 0.32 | 18.8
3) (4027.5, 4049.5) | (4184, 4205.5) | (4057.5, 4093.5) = 2.38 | 19.2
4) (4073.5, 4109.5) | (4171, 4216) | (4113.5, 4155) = -2.61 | 16.8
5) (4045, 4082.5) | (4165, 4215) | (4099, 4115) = 5.04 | 18.5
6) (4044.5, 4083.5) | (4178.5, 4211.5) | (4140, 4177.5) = 1.19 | 18.8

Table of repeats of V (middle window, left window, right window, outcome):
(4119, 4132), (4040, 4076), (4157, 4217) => 0.07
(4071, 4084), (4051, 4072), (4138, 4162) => 0.06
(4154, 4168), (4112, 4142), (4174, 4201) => -0.06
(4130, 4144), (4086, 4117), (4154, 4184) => -0.13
